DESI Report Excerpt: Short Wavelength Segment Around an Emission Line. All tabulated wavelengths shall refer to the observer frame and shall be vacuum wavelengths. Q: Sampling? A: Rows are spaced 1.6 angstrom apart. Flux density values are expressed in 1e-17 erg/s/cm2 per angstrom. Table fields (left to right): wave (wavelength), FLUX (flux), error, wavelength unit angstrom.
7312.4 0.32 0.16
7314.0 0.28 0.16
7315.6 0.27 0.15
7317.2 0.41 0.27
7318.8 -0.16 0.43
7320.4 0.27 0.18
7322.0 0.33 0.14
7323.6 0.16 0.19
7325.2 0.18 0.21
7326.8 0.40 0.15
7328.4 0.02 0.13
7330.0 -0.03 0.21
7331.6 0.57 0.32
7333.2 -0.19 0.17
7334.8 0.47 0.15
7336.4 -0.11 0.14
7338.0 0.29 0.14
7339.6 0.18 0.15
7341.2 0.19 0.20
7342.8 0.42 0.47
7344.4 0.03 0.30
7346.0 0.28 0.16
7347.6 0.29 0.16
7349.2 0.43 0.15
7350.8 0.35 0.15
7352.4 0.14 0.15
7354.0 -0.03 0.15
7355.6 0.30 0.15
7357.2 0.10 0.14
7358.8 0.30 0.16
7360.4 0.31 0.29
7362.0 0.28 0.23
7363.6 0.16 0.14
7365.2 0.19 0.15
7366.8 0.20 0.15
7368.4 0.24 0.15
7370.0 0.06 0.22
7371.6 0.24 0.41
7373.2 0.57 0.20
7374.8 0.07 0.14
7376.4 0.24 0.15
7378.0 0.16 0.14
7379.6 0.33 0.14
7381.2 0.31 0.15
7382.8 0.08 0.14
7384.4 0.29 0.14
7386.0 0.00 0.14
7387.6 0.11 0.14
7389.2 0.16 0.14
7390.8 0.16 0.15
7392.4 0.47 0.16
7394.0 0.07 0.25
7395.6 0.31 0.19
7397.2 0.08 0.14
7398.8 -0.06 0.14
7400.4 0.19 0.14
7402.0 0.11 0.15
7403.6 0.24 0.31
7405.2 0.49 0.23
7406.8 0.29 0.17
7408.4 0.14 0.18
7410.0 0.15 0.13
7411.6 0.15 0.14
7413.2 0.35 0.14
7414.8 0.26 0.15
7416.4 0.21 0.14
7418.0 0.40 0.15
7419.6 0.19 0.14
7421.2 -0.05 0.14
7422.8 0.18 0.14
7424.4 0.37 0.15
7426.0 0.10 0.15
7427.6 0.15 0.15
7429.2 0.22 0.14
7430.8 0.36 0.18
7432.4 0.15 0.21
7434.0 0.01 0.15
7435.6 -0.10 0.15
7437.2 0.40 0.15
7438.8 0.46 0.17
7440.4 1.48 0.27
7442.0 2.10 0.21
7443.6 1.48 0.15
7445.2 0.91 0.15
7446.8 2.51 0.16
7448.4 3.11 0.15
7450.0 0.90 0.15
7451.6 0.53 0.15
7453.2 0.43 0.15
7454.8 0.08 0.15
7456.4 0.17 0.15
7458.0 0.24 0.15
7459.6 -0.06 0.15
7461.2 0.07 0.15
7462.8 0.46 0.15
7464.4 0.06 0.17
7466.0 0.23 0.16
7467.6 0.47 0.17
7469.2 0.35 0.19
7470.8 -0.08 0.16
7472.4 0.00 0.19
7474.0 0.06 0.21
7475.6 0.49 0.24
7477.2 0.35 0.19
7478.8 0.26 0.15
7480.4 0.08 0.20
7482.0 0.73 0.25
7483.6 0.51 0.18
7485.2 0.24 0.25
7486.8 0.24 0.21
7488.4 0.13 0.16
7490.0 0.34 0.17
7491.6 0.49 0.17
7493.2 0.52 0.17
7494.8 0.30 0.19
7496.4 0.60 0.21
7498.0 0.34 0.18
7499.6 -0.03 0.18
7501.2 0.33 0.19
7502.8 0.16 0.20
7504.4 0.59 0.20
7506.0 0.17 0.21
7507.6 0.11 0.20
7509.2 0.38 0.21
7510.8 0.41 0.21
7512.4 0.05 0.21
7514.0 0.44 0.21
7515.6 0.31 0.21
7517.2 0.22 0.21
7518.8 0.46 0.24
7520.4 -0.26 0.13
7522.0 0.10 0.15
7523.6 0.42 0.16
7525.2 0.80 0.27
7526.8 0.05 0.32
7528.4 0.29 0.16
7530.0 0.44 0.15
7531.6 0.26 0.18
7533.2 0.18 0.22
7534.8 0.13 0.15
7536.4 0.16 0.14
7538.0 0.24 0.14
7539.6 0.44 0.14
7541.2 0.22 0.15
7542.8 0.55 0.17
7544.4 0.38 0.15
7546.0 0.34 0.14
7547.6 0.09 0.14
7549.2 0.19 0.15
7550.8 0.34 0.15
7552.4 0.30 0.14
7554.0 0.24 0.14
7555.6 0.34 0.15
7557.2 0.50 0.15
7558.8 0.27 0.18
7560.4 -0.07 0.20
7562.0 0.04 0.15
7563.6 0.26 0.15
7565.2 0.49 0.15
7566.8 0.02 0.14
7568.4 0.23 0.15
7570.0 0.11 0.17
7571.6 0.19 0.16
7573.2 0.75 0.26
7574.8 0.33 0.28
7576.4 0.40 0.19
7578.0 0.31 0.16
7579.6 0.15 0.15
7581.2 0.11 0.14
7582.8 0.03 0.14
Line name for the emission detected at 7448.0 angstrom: [O II]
